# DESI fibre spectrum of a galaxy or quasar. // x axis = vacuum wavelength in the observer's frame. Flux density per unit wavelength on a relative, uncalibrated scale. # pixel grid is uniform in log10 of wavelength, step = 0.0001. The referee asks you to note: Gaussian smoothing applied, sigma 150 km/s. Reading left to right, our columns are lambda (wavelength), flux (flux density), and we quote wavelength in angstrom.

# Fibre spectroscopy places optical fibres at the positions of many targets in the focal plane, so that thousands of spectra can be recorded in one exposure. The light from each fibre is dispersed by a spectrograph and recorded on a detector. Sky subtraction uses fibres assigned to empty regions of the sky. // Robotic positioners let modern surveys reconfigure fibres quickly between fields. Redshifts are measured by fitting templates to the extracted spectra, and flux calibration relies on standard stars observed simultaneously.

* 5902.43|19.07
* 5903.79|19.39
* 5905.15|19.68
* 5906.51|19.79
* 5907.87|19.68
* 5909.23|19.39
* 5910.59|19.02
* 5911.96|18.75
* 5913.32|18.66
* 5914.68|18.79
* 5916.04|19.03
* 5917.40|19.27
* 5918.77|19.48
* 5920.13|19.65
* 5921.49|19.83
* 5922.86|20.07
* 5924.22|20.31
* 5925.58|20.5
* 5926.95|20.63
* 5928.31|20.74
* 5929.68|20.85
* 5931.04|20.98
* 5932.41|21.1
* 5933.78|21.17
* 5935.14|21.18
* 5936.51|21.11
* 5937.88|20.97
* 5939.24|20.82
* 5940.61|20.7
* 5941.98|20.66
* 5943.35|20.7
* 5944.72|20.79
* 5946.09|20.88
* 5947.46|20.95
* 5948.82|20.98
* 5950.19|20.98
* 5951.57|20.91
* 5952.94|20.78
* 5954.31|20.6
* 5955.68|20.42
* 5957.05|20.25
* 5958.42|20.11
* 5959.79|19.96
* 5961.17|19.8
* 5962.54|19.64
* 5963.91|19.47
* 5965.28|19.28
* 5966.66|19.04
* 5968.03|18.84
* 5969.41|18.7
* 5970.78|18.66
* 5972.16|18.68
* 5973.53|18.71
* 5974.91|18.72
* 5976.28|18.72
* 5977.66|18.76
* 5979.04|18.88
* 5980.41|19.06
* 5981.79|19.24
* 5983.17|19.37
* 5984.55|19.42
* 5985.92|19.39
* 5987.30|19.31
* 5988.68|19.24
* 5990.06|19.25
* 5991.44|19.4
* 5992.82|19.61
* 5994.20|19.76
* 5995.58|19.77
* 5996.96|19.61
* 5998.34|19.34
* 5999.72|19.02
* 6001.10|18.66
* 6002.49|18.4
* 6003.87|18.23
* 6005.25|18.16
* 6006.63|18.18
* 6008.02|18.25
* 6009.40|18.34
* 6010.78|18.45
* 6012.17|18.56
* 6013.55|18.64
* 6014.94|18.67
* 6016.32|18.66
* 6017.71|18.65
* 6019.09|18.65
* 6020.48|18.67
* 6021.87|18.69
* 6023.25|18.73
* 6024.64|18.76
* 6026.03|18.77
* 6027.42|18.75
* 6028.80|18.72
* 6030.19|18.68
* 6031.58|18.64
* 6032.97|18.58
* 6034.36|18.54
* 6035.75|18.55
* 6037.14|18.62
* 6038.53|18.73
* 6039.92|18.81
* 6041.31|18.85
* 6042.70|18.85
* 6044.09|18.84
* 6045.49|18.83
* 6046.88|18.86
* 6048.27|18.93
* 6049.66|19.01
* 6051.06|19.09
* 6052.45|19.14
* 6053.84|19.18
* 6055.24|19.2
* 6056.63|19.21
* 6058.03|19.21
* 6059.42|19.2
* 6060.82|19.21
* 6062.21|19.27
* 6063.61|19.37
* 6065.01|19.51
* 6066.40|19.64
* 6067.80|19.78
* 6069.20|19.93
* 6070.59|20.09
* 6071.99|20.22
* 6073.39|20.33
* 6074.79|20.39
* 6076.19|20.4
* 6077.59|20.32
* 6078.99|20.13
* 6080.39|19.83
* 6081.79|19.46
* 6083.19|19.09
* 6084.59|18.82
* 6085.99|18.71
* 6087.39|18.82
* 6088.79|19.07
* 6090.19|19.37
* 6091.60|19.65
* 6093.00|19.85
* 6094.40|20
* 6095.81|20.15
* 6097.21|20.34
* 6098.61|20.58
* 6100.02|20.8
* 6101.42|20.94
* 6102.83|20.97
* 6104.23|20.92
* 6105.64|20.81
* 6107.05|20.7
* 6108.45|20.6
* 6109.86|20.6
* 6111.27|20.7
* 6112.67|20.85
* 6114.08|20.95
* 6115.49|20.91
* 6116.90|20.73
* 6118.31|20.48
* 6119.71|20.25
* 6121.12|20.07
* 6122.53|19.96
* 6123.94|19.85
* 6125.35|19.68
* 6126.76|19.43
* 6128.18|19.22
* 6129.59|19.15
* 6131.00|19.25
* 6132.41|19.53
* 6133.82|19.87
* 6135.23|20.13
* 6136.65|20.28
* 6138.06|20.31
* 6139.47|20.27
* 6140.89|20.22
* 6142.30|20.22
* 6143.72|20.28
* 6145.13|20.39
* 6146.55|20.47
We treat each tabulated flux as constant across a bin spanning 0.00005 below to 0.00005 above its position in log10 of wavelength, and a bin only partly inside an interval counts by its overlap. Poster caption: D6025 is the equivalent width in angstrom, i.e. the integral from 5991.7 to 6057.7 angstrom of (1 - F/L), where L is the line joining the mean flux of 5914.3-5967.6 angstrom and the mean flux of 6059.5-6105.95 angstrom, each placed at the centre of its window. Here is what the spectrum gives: 4.1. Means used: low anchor 20.3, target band 18.8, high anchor 19.9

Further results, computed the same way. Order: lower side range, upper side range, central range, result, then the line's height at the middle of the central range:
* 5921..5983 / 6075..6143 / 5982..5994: 0.4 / 20.1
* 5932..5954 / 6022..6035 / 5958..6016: 2.2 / 19.8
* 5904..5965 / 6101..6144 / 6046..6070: 1.1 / 20.2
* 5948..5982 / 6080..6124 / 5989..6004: 0.4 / 19.7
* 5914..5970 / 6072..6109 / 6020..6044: 1.7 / 20.1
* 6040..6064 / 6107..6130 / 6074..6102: -0.2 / 19.7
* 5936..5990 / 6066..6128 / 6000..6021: 1.5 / 19.9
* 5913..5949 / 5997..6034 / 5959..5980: 0.6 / 19.6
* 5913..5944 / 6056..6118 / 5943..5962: -0.3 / 20.3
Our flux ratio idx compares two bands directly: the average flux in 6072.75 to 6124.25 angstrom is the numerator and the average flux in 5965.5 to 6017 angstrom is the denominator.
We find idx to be 1.07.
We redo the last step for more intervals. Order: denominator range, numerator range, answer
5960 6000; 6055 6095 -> 1.02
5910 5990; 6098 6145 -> 1.02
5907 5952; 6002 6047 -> 0.92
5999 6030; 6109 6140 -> 1.08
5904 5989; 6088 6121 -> 1.03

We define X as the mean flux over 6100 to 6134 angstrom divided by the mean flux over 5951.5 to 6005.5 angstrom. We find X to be 1.05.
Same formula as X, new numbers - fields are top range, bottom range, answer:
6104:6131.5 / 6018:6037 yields 1.08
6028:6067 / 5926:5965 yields 0.92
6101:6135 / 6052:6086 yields 1.03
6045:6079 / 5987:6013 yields 1.03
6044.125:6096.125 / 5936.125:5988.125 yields 0.98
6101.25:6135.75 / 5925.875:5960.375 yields 0.98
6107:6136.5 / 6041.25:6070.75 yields 1.05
